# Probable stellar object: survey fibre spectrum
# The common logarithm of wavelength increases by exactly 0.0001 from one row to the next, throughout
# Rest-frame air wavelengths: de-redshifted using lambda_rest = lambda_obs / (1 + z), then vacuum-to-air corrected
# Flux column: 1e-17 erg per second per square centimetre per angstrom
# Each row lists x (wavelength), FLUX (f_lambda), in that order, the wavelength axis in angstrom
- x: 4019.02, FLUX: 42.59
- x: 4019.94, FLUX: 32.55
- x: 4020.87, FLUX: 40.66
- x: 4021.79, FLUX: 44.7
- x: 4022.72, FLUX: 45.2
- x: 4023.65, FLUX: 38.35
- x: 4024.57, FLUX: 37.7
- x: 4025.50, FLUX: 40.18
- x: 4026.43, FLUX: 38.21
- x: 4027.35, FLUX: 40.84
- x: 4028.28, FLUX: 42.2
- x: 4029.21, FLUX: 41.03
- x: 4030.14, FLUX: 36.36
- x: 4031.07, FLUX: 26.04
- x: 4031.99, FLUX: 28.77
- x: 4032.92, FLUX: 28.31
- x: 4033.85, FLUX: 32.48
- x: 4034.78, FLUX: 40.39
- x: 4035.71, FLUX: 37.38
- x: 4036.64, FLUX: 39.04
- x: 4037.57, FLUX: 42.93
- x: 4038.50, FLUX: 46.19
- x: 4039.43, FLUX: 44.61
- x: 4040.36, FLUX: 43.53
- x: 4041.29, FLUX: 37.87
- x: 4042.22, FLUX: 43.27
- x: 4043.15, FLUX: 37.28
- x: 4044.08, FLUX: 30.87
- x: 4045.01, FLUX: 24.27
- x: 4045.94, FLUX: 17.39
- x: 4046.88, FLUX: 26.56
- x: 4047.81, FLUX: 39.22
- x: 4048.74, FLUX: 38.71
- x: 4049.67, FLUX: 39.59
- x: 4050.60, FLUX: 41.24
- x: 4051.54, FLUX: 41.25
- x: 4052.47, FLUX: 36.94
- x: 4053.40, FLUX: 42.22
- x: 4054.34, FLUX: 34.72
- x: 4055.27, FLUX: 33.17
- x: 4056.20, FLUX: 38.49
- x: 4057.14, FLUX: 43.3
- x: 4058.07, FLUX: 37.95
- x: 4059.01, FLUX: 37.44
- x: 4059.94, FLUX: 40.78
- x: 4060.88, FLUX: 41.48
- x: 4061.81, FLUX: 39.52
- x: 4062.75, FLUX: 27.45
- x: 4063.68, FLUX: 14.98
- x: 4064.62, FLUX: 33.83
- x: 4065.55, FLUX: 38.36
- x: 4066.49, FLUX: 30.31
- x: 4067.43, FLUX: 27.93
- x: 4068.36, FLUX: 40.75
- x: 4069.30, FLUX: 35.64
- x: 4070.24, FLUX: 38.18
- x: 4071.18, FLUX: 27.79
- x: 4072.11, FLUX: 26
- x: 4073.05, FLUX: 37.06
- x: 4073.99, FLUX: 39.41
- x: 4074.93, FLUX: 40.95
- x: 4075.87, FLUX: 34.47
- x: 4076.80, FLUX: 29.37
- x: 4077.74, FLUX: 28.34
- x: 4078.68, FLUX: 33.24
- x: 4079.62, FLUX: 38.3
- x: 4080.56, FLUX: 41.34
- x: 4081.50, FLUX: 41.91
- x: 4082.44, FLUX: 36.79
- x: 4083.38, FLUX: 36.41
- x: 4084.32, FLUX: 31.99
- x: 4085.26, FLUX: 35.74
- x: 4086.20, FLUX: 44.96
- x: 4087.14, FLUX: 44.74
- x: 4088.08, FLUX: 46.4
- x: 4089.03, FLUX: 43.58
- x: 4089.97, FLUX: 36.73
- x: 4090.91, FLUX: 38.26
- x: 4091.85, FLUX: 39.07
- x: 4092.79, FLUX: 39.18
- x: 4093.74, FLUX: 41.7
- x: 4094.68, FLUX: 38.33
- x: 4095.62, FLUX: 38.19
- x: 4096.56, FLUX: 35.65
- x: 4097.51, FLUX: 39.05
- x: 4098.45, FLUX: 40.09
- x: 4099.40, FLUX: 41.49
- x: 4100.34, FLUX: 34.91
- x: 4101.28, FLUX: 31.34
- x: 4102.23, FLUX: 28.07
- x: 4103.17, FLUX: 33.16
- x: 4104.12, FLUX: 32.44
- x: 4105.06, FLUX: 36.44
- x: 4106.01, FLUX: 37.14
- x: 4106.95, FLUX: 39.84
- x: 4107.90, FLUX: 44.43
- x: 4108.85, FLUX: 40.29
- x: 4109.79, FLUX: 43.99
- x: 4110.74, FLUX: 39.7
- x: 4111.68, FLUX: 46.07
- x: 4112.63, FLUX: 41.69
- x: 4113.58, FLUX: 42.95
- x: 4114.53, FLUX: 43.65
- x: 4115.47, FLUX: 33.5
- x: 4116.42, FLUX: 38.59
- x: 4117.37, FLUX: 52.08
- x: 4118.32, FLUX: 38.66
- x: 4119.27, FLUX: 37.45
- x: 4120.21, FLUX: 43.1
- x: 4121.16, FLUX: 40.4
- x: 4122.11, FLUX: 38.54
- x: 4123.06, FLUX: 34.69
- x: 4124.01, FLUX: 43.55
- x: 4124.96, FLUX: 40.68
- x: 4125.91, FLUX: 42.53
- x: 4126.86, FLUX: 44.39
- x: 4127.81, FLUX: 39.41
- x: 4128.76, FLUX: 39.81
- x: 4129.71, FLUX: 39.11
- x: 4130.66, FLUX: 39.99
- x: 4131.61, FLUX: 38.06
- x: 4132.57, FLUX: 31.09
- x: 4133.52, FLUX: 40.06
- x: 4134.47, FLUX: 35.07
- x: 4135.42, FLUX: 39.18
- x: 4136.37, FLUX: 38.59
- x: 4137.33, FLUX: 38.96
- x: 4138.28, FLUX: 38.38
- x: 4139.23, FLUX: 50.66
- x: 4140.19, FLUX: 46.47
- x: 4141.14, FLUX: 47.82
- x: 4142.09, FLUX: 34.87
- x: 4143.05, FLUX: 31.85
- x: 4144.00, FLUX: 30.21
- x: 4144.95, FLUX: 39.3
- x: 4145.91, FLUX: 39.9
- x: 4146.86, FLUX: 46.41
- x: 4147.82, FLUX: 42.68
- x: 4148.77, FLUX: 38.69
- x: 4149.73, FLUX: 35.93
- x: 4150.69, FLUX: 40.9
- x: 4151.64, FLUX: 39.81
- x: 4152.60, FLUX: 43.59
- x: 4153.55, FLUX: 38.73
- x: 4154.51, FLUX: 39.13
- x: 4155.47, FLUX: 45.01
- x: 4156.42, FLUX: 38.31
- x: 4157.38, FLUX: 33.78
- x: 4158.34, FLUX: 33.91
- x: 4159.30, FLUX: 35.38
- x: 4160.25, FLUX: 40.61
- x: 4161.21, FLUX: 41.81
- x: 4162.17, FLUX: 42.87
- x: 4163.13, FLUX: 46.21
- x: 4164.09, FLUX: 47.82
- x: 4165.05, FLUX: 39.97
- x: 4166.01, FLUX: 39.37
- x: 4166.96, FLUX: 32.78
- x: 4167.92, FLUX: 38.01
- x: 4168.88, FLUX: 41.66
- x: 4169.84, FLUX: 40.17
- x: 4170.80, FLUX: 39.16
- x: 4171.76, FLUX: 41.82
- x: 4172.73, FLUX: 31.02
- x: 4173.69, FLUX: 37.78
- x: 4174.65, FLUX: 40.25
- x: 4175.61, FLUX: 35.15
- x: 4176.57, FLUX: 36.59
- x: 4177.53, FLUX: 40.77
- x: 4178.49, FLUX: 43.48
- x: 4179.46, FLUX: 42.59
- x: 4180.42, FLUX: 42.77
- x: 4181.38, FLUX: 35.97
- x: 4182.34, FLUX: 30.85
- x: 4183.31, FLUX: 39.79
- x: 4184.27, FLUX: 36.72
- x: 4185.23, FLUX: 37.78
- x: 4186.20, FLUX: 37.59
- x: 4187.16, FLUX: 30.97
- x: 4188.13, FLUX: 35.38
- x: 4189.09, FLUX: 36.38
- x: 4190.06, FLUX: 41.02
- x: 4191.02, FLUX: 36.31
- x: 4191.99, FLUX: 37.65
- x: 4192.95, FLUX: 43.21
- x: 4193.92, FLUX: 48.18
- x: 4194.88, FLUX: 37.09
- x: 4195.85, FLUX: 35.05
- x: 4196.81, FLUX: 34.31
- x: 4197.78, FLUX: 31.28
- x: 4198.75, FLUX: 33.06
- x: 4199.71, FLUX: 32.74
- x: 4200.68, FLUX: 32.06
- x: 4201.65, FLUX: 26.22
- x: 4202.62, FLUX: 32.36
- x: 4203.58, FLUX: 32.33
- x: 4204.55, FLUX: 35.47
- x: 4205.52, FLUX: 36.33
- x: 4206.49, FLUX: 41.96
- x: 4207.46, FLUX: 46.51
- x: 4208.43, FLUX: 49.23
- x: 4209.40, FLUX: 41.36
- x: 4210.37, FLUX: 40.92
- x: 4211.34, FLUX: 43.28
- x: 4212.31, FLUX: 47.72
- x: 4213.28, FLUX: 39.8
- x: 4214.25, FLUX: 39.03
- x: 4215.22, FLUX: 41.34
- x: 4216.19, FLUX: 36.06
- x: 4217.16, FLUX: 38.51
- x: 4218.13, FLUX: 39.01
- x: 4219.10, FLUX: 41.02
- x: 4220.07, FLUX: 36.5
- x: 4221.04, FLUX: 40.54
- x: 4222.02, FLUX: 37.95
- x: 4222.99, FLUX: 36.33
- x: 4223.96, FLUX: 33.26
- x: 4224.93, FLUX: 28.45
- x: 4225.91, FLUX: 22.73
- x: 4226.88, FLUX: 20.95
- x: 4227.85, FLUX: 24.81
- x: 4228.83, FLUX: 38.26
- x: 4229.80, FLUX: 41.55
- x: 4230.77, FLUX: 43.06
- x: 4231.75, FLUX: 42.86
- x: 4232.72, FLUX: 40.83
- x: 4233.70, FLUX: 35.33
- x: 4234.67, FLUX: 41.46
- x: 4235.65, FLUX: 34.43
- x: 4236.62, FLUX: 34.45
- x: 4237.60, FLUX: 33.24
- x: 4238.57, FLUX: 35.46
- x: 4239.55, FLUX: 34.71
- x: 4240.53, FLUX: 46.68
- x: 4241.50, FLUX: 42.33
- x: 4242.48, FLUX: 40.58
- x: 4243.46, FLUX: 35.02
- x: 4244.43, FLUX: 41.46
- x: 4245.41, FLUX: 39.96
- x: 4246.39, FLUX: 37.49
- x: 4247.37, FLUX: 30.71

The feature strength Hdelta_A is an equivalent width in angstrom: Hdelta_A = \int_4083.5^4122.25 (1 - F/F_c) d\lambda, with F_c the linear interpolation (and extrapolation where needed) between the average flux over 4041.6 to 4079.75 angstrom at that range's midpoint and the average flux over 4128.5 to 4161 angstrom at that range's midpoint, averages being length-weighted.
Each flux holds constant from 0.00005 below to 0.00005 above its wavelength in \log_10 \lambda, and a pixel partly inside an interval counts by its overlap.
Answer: -2.4 angstrom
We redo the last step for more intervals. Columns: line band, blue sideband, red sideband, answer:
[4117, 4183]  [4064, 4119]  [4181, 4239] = -4.11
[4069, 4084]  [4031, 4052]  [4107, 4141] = 1.12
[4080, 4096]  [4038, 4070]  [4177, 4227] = -1.46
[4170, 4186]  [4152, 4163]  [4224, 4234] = -0.16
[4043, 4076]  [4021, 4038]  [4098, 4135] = 2.97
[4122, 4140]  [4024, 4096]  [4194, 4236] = -1.43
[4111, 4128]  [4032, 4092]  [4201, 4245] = -2.01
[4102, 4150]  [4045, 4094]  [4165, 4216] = -3.35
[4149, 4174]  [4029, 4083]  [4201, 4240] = -1.93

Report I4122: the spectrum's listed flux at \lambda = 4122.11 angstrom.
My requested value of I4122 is 38.54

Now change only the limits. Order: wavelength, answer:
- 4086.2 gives 44.96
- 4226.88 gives 20.95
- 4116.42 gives 38.59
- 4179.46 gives 42.59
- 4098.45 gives 40.09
